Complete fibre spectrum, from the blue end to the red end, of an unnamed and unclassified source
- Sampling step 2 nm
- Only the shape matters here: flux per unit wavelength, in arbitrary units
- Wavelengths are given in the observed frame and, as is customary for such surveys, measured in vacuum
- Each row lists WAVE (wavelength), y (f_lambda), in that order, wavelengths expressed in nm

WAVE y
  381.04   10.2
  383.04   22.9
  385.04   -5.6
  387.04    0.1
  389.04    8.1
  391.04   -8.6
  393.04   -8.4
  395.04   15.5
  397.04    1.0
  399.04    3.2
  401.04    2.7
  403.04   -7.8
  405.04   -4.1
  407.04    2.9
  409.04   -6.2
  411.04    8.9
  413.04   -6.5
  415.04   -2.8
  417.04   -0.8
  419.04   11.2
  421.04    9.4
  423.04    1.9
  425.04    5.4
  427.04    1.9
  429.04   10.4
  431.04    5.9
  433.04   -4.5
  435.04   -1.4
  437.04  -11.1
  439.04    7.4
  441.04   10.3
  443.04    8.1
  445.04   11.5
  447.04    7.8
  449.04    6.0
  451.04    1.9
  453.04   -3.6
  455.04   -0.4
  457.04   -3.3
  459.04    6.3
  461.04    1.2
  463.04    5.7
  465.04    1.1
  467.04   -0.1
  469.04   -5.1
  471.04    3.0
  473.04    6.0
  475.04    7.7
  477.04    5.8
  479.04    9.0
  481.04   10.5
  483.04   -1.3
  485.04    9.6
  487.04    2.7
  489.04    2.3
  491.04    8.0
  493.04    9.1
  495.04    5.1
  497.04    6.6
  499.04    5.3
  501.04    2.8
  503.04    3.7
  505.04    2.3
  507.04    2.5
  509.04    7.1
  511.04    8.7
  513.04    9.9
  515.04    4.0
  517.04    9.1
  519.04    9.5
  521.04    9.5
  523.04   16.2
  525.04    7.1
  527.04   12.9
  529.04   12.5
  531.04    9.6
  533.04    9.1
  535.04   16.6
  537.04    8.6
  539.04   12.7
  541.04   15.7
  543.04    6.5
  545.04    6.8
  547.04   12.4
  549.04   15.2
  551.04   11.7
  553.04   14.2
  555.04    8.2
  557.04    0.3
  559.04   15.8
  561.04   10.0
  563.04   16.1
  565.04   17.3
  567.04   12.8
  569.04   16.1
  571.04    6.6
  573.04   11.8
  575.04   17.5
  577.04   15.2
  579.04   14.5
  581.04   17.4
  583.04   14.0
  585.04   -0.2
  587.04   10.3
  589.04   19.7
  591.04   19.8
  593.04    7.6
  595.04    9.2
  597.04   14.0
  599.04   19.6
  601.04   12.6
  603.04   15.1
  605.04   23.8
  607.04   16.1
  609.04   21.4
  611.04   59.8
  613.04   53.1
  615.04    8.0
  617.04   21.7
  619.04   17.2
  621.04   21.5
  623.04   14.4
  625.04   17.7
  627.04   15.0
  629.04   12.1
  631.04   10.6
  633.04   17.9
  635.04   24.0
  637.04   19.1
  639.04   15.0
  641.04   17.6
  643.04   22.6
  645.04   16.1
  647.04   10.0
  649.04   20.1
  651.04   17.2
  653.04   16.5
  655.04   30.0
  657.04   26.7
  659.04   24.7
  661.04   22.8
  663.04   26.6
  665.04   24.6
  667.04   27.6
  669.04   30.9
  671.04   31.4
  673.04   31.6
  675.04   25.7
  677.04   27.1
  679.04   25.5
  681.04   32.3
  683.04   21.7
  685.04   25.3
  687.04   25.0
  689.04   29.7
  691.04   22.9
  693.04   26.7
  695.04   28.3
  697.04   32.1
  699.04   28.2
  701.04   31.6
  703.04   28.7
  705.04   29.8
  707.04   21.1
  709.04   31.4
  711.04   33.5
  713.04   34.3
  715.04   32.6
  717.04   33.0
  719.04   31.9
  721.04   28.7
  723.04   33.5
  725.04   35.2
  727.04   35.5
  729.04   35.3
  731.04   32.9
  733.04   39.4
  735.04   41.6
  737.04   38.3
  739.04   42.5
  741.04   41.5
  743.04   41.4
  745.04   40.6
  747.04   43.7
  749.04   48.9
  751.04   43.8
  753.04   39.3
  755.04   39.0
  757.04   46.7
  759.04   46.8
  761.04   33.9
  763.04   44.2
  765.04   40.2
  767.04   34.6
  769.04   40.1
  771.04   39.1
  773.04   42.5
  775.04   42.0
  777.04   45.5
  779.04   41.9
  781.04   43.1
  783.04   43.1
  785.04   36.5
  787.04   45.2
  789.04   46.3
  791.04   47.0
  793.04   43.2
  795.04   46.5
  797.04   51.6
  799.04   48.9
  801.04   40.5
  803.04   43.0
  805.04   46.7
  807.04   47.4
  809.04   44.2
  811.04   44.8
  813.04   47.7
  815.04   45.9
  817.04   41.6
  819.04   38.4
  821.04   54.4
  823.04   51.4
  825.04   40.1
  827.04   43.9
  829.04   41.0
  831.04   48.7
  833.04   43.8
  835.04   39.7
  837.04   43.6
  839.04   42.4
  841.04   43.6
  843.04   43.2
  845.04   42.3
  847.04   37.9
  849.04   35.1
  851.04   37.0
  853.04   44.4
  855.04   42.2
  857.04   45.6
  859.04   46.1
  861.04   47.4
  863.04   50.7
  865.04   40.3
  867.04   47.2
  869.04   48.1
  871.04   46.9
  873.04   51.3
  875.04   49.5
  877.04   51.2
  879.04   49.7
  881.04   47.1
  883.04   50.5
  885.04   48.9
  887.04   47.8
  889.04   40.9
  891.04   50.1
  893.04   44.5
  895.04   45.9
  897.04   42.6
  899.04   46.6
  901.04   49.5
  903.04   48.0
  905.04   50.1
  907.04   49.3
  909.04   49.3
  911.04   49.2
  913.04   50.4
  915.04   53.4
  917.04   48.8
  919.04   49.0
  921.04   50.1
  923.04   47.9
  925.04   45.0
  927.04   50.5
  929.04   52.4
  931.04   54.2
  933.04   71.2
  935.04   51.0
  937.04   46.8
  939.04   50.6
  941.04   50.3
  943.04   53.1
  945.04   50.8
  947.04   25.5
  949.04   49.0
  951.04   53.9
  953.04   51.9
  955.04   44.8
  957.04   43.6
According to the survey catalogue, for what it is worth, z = 0.641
